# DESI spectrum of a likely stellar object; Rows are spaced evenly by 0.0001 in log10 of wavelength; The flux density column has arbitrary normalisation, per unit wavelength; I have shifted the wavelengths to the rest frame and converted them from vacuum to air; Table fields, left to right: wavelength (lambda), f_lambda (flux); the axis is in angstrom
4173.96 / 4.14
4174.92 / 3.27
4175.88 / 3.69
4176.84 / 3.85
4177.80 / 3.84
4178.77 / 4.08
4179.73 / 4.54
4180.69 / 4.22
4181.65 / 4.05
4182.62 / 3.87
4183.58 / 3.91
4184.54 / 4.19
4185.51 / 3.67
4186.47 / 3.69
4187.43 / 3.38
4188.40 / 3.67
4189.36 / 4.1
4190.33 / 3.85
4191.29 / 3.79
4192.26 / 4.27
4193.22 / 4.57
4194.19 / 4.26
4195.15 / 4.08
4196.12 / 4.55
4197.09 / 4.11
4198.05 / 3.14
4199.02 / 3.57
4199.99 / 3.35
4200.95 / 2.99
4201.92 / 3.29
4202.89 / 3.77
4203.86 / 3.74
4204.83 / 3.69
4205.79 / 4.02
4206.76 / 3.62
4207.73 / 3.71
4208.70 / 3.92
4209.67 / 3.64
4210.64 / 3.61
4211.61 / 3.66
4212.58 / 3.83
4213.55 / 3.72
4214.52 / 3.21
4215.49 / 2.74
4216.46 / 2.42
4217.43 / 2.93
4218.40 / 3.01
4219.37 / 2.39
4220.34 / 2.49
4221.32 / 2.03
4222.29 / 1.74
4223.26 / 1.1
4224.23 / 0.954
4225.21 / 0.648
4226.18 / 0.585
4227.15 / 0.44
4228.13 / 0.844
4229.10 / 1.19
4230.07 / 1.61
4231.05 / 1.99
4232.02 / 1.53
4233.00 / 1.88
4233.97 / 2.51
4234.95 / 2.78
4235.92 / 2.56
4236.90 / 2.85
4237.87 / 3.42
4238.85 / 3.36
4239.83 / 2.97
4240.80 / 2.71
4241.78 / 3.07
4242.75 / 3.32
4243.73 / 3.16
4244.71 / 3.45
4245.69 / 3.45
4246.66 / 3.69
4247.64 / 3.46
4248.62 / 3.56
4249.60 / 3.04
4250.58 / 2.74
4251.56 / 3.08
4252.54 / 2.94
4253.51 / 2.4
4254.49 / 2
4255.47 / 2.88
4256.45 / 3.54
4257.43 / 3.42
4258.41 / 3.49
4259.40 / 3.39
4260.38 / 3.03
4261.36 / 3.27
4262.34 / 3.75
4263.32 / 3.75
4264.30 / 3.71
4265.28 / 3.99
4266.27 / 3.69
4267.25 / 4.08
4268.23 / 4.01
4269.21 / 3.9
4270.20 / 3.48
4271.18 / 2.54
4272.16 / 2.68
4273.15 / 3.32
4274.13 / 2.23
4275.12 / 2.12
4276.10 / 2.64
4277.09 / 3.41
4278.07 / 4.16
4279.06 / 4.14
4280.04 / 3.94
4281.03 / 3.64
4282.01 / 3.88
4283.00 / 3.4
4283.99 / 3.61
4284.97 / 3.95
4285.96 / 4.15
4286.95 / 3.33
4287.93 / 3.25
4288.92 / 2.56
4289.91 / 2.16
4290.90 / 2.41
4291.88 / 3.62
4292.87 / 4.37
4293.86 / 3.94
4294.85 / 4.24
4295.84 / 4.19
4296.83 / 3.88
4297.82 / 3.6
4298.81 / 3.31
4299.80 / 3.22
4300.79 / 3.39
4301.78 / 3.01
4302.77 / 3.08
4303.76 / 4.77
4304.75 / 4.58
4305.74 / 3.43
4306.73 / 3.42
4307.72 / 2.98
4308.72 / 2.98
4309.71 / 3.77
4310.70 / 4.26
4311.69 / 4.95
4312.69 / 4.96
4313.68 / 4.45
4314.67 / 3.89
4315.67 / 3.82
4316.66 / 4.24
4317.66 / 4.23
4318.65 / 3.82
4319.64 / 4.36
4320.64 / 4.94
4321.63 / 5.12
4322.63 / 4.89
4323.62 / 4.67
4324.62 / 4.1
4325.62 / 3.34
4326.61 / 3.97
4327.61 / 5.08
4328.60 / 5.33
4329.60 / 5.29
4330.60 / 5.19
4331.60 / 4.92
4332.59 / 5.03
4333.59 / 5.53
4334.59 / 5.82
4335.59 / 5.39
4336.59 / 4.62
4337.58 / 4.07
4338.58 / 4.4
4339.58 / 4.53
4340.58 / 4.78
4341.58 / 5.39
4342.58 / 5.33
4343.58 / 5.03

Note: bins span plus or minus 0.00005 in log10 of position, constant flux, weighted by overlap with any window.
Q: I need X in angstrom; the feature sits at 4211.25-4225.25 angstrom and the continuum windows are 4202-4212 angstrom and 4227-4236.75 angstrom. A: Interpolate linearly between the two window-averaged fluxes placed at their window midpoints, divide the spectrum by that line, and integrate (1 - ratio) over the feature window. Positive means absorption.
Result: 2.1 angstrom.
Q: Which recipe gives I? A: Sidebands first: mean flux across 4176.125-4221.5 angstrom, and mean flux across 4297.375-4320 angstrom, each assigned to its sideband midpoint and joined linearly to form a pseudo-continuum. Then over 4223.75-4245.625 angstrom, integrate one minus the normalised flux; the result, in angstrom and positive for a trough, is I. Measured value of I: 8.9 angstrom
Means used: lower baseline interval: 3.65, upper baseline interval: 3.85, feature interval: 2.2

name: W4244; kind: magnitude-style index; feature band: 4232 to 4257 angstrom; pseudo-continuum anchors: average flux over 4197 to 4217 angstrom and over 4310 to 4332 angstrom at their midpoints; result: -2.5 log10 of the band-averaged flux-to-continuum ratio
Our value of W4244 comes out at 0.281 mag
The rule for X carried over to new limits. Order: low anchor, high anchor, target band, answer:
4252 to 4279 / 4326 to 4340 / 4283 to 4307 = 2.6 angstrom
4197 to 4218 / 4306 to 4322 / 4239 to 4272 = 4.1 angstrom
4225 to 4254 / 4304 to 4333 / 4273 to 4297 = 0.8 angstrom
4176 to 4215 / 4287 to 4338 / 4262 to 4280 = 2.6 angstrom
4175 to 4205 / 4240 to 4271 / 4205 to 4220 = 1.3 angstrom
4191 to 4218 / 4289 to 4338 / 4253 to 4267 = 2.1 angstrom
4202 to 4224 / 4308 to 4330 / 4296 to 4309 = 2.0 angstrom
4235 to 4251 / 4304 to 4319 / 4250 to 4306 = 2.8 angstrom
